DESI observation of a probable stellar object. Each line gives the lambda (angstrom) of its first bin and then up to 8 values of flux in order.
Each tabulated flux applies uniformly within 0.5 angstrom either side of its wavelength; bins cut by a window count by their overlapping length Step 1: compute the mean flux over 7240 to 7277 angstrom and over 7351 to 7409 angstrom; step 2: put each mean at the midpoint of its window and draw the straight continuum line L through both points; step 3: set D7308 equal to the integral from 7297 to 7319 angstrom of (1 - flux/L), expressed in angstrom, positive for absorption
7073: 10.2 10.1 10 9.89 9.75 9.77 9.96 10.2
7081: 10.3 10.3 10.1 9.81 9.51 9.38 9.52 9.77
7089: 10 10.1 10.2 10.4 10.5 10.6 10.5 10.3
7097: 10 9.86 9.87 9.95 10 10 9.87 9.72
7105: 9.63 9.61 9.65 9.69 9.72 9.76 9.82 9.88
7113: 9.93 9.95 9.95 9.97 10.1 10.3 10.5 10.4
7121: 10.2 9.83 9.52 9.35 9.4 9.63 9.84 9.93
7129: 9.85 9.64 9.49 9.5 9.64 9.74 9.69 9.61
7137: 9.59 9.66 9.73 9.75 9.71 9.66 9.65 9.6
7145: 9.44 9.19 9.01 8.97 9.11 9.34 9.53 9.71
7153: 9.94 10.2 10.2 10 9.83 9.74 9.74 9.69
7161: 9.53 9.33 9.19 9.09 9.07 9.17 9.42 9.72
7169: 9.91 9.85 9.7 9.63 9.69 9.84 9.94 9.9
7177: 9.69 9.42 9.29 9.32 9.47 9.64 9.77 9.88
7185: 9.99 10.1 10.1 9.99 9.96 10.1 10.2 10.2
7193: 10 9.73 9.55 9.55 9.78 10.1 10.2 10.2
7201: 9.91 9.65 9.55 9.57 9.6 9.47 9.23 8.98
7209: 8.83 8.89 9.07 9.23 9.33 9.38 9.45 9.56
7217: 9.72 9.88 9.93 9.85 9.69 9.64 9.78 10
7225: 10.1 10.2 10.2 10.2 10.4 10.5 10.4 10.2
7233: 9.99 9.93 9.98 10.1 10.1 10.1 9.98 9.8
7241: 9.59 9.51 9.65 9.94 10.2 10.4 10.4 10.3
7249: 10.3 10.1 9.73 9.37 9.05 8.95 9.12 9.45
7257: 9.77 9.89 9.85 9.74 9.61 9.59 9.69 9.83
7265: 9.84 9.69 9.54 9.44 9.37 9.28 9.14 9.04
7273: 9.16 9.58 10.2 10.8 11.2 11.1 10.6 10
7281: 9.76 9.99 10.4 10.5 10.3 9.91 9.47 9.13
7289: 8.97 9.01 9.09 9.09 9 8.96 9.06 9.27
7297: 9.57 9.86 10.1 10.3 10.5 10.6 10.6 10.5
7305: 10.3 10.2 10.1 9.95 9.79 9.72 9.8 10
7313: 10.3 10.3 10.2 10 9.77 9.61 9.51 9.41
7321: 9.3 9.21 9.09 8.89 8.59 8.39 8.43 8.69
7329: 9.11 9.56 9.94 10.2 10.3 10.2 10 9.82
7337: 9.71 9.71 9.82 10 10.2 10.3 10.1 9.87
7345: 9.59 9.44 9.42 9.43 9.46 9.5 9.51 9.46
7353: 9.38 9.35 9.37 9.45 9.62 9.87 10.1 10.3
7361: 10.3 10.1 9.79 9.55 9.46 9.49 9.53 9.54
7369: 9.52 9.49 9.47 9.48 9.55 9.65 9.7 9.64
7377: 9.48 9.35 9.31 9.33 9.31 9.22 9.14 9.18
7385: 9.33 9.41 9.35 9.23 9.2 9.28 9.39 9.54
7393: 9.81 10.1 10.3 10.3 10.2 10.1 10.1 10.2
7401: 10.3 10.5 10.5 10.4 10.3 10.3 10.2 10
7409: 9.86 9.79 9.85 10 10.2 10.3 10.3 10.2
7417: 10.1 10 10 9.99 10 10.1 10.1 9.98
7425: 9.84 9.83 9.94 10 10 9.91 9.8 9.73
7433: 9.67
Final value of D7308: -0.8 angstrom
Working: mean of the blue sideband 9.72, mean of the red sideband 9.72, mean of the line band 10.1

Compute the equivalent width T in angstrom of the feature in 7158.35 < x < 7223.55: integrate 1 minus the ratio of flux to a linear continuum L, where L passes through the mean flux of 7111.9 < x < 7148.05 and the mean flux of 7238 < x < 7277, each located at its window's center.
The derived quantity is 0.6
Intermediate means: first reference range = 9.73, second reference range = 9.73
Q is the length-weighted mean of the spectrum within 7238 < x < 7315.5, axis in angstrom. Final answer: 9.83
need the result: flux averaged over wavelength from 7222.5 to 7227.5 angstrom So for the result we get 10.1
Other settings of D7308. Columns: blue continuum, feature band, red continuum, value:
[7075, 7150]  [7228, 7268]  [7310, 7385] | -0.70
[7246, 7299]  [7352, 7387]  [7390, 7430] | 1.44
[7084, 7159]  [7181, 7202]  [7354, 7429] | -0.27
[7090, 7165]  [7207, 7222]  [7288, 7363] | 0.49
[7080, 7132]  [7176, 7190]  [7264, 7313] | 0.18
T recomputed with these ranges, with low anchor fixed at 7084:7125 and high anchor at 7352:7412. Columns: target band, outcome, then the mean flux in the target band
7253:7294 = 0.52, 9.69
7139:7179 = 1.23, 9.59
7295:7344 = -0.04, 9.78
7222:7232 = -0.33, 10.2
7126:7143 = 0.39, 9.69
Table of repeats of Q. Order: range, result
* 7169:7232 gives 9.76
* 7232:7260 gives 9.84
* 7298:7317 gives 10.2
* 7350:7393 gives 9.52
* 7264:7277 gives 9.66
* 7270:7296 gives 9.72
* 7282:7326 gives 9.71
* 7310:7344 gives 9.65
